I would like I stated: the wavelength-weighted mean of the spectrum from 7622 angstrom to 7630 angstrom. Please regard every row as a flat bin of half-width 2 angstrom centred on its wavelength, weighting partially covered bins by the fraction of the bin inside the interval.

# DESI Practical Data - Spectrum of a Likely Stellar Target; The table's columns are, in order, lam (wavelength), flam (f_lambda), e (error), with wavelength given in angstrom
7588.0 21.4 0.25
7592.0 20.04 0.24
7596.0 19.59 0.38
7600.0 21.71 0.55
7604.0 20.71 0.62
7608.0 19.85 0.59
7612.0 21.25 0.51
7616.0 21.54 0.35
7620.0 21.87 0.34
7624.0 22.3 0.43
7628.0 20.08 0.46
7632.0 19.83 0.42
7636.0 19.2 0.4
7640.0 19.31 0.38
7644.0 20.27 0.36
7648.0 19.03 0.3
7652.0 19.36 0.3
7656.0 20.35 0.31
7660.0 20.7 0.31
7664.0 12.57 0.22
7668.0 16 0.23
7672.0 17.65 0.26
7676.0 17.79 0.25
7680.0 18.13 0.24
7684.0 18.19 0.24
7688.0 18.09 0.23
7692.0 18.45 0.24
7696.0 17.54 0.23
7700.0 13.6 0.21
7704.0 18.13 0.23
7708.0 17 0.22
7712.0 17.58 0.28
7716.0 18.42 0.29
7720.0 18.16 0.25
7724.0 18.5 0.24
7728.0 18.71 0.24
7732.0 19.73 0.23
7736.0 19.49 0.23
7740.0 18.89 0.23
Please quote 21.2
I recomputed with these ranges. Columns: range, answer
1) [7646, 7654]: 19.2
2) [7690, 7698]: 18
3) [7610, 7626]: 21.7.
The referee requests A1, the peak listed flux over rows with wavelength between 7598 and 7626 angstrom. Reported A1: 22.3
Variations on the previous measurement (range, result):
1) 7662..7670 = 16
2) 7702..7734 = 19.73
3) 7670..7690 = 18.19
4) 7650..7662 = 20.7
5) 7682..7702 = 18.45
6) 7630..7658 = 20.35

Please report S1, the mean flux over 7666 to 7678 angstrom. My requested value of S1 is 17.1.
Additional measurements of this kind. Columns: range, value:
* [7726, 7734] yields 19.2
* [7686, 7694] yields 18.3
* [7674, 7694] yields 18.1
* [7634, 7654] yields 19.4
